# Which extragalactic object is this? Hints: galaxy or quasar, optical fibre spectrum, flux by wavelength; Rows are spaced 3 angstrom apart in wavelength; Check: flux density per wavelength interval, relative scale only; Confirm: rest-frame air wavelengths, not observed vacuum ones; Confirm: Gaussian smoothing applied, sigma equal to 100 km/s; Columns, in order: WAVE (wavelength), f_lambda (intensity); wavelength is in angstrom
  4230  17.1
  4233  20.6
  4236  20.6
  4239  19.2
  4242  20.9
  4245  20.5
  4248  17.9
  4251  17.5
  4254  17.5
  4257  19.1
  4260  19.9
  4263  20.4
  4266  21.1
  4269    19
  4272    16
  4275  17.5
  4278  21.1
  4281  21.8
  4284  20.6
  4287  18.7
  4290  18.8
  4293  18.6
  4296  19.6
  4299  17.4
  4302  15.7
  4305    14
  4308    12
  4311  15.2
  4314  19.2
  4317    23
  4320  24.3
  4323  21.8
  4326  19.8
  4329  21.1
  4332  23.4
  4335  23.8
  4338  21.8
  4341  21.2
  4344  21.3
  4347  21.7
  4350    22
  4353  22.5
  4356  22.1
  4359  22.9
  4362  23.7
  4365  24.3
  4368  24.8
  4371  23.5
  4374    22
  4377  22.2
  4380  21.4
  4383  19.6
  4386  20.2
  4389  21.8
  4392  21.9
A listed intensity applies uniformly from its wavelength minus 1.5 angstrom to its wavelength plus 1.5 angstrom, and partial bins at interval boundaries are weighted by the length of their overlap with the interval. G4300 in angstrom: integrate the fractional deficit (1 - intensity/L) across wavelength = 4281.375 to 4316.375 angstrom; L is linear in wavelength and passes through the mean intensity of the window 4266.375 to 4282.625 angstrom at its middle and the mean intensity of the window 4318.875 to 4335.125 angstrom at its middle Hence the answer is 5.1 angstrom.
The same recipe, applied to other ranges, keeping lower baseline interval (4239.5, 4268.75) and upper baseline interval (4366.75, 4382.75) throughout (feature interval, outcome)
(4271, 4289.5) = 0.7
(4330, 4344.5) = -0.5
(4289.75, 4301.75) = 1.3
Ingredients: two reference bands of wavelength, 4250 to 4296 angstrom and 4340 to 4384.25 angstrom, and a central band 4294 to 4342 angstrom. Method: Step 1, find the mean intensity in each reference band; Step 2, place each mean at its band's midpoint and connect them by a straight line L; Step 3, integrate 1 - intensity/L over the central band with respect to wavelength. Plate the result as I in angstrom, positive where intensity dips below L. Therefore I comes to 3.0 angstrom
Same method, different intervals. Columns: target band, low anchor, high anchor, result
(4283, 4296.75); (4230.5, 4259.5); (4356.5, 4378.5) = 1.0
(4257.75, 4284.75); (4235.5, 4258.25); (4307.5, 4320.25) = -1.0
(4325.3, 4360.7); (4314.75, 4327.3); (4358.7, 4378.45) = 1.0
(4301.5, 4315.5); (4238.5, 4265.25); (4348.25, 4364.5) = 3.9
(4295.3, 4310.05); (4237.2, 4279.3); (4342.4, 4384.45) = 3.6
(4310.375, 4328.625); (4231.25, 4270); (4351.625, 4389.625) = 0.3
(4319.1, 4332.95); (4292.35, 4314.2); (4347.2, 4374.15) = -2.2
